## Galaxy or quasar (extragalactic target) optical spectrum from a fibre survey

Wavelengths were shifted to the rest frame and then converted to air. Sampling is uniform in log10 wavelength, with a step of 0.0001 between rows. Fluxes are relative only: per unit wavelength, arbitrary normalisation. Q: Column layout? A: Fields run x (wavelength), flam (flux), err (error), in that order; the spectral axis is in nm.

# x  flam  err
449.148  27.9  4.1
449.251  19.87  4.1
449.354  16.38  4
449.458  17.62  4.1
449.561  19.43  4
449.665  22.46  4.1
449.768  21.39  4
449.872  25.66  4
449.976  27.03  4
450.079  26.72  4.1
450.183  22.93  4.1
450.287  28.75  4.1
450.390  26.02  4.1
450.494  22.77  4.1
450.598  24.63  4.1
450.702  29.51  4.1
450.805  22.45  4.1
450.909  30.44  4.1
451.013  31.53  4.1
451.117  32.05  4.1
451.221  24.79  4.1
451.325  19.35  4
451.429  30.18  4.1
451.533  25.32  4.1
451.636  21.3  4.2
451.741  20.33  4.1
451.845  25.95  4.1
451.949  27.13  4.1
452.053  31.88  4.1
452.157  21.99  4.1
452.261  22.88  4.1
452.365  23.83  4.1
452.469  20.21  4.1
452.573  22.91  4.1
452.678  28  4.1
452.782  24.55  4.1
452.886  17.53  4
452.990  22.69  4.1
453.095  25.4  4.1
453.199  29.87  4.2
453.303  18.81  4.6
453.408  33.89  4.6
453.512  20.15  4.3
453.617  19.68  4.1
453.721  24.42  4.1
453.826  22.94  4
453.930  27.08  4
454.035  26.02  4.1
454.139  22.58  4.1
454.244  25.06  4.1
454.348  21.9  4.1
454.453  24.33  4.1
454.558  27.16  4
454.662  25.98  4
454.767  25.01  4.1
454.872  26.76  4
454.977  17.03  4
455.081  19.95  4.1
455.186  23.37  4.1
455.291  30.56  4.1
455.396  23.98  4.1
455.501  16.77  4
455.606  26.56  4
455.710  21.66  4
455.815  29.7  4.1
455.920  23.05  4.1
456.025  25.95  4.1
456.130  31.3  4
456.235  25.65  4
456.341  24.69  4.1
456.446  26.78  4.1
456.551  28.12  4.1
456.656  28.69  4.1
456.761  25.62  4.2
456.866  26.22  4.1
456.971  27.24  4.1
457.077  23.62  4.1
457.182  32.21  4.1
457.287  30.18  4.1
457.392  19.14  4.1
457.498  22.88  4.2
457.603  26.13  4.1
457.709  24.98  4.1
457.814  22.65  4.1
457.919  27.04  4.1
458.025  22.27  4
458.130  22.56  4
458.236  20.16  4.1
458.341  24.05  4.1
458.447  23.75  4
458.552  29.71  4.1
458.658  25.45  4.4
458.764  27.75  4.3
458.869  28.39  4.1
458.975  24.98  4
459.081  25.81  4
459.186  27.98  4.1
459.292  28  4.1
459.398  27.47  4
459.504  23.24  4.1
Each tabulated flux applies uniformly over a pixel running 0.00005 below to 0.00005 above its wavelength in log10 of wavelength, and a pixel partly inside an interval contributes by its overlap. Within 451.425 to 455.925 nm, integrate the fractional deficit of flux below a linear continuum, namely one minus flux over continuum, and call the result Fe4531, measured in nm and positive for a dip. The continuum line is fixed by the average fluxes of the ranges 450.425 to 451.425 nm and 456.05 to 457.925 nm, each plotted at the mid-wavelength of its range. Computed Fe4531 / 0.38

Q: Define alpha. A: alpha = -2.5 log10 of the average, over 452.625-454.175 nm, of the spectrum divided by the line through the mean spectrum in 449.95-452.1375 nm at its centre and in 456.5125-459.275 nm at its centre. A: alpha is 0.08 mag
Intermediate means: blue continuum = 26.2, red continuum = 25.7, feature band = 24.3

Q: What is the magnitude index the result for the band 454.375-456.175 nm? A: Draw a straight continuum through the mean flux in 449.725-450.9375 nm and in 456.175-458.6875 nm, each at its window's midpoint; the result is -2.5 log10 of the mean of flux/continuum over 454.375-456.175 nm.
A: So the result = 0.04 mag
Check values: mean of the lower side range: 25.6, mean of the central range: 24.6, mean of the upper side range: 25.4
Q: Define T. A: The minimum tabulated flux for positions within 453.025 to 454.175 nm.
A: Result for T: 18.81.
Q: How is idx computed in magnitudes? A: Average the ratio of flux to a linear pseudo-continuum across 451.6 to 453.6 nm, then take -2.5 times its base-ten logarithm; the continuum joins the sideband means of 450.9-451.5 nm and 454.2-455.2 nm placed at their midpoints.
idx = 0.09 mag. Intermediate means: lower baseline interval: 27.8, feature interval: 24.1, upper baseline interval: 23.7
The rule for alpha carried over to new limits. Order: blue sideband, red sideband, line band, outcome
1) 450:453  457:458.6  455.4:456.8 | -0.03 mag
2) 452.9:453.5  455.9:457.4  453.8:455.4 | 0.06 mag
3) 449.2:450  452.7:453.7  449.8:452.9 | -0.14 mag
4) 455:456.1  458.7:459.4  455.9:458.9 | 0.00 mag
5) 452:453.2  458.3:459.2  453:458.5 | 0.02 mag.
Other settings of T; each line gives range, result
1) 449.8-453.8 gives 17.53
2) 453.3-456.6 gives 16.77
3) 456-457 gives 24.69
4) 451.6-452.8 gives 20.21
